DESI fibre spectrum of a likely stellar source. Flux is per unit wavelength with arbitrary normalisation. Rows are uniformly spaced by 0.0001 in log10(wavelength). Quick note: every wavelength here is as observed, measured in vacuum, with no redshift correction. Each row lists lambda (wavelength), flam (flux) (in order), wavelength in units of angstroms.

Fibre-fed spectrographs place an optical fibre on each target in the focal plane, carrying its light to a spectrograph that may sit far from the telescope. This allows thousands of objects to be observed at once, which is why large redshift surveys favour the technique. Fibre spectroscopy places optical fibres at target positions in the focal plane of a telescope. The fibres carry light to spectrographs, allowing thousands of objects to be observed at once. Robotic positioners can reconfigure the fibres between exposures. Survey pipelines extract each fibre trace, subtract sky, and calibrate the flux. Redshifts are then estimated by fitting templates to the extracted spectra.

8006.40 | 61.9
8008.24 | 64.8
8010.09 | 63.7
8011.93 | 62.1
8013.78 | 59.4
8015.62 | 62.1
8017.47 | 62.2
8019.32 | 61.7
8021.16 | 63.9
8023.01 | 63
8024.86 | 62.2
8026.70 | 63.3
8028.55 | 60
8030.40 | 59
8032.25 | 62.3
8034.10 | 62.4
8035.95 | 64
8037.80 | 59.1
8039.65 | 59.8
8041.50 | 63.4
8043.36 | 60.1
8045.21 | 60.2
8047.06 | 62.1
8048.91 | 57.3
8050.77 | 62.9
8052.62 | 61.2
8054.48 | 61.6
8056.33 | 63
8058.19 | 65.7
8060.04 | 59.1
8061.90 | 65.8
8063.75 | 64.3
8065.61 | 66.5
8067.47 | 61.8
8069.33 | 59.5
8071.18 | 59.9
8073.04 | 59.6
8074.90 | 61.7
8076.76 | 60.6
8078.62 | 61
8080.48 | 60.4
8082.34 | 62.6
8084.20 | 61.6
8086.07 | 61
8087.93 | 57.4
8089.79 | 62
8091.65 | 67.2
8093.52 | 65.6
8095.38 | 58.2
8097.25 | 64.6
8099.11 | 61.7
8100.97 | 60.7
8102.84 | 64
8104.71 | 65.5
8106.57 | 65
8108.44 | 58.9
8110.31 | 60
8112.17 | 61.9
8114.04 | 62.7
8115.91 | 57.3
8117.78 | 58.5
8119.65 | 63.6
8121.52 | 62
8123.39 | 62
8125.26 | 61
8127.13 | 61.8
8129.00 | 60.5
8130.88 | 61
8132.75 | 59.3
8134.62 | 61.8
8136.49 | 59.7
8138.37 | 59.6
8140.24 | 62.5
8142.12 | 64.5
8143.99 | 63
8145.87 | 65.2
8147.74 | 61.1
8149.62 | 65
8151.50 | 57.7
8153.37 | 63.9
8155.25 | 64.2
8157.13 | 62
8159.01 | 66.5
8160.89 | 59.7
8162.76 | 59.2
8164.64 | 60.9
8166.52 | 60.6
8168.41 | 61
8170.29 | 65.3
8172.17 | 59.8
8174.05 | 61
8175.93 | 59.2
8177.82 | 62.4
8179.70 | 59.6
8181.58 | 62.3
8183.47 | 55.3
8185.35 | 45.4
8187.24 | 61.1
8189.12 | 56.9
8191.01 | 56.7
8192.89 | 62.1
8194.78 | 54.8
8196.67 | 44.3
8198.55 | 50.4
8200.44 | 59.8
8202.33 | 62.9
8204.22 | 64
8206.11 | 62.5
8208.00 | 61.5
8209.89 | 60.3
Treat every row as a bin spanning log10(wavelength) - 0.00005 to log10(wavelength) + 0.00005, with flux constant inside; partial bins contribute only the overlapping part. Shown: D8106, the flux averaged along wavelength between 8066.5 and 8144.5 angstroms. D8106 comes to 61.5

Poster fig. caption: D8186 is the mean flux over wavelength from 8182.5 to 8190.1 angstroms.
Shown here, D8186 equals 54.7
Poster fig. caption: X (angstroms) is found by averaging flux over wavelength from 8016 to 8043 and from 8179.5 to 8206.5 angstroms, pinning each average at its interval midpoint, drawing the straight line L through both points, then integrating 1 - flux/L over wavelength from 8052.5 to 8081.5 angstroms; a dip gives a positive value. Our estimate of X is -0.6 angstroms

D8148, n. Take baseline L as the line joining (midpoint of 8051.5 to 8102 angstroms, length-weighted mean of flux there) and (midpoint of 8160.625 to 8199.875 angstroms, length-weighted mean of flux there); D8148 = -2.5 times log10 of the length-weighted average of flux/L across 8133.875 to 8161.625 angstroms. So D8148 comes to -0.06 mag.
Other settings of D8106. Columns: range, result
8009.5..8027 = 62.3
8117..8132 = 61.3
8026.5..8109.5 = 61.8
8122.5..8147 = 61.7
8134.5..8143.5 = 61.7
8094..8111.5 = 62.2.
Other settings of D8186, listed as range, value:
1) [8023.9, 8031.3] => 61.2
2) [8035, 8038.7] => 61.6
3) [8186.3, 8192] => 58.3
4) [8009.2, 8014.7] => 61.7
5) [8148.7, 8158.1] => 62.6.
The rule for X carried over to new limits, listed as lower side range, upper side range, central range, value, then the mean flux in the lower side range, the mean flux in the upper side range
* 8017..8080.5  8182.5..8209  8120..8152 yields -1.52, 61.8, 57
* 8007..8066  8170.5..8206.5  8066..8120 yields -0.89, 62.1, 58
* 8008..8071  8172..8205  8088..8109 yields -0.92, 62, 57.6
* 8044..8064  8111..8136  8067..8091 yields 0.35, 62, 61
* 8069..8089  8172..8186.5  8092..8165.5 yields -3.21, 60.5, 58.1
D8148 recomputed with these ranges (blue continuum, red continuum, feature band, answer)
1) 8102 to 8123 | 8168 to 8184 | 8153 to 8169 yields -0.02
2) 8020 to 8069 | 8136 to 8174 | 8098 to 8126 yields 0.01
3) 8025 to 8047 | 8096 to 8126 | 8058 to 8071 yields -0.03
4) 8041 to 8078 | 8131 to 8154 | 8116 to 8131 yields 0.01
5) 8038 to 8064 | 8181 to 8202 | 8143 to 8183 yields -0.09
